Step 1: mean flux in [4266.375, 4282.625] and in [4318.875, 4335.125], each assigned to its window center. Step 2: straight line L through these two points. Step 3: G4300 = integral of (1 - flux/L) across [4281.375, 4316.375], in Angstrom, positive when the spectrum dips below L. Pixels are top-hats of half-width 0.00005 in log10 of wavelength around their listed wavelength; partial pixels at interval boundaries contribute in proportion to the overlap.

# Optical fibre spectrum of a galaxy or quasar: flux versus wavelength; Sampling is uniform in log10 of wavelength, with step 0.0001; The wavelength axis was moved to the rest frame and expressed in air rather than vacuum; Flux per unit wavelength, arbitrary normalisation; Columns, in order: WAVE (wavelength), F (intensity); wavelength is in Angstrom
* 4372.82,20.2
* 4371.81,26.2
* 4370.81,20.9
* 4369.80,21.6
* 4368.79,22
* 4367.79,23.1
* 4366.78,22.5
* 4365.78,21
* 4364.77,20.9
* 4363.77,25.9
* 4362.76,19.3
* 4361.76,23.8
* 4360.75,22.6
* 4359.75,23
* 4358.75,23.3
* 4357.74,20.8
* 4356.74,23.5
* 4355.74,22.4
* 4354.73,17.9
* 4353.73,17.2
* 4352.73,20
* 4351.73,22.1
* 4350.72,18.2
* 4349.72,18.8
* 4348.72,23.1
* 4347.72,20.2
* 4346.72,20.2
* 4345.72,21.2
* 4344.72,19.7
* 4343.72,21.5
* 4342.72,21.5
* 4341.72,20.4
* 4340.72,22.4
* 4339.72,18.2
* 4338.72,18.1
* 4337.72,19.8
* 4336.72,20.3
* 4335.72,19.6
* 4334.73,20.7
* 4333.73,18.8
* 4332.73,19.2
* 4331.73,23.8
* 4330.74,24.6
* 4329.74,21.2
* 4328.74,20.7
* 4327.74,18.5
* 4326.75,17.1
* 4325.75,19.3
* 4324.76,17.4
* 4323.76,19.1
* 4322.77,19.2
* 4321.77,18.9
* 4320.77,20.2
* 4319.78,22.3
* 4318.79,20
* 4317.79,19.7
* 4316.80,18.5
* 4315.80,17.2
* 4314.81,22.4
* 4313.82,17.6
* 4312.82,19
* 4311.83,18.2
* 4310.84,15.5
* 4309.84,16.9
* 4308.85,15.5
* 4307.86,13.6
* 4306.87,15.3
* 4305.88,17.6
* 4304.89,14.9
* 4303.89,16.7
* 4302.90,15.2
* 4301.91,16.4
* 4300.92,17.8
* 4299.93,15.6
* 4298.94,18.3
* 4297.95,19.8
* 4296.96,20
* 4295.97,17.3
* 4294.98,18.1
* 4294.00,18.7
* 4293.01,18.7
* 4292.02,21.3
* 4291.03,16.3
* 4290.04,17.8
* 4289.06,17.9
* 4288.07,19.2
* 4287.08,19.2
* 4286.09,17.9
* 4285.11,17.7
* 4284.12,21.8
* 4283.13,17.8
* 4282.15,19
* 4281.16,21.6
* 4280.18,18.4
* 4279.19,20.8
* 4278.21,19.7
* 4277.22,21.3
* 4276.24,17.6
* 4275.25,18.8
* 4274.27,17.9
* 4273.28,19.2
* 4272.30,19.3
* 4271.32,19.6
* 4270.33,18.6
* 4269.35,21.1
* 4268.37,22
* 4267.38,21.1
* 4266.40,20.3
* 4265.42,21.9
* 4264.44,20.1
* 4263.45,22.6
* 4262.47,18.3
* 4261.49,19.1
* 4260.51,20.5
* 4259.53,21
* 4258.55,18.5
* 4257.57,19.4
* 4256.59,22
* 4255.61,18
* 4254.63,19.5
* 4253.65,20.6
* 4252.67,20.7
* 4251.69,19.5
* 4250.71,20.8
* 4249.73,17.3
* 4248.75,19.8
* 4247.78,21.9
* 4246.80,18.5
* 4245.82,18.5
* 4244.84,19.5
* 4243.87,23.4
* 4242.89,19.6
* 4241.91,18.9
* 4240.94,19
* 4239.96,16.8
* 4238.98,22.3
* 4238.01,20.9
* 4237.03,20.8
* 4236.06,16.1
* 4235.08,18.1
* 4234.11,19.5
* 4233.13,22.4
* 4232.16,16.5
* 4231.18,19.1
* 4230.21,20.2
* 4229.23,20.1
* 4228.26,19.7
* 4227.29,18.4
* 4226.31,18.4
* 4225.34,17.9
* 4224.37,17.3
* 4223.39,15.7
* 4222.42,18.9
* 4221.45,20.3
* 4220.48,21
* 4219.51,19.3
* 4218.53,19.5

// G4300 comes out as 3.7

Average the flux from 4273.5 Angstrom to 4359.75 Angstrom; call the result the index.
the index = 19.2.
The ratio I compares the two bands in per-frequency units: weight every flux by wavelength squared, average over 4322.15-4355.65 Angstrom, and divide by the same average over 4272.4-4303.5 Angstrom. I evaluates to 1.10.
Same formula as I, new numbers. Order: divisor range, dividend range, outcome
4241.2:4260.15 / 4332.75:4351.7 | 1.06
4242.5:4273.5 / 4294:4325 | 0.91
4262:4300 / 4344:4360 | 1.11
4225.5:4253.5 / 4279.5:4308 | 0.95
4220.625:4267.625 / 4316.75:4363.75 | 1.09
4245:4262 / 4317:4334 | 1.05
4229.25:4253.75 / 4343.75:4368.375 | 1.14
